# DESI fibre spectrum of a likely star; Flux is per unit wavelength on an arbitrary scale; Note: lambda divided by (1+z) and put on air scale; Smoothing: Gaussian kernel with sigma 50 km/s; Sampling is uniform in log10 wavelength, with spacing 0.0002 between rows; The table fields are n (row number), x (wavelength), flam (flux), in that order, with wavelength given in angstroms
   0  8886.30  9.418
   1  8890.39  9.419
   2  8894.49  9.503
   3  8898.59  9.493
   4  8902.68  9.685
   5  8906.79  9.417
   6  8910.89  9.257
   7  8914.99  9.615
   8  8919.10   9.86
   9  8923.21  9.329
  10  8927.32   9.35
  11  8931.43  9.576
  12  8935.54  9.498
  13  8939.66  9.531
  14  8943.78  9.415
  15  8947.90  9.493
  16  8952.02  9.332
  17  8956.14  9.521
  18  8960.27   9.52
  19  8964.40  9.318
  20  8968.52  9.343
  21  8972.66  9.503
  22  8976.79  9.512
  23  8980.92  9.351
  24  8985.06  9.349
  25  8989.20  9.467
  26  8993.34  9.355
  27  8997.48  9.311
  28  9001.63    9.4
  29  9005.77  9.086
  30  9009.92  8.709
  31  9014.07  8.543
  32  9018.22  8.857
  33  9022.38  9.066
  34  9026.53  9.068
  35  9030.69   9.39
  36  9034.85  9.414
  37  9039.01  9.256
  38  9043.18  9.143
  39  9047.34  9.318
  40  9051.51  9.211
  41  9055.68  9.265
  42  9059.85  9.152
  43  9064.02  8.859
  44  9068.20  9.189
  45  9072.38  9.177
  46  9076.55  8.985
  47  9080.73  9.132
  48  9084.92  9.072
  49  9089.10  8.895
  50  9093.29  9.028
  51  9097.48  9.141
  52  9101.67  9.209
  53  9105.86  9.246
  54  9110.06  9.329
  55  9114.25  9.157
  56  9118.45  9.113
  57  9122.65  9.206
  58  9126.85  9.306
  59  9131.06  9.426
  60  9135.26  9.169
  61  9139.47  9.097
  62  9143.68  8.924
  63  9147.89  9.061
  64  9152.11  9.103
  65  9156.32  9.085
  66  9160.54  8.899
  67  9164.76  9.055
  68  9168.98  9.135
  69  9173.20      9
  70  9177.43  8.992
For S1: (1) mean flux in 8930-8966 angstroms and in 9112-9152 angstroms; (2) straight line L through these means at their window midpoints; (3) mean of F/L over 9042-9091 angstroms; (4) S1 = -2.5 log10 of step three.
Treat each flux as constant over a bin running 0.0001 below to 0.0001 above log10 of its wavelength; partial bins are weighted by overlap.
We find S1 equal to 0.02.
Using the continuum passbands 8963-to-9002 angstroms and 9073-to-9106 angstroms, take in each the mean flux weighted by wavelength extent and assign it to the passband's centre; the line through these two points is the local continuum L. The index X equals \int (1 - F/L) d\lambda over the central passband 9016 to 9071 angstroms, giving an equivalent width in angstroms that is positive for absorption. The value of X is 0.3 angstroms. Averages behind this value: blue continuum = 9.39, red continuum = 9.08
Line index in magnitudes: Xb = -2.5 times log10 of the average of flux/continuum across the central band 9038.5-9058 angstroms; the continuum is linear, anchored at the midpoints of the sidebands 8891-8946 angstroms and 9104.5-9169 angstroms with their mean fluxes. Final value 0.01 mag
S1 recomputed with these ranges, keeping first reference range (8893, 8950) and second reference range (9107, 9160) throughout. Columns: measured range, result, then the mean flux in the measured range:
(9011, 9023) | 0.068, 8.78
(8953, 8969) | 0.001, 9.43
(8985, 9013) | 0.020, 9.21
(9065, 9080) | 0.018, 9.1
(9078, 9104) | 0.018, 9.08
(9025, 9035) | 0.006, 9.28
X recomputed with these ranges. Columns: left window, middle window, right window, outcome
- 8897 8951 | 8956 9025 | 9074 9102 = 0.62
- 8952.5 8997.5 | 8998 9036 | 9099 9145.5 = 1.19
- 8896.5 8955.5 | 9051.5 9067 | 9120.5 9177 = 0.25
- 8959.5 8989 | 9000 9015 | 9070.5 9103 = 0.59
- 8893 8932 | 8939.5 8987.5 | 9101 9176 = -0.03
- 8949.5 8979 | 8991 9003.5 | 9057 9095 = -0.04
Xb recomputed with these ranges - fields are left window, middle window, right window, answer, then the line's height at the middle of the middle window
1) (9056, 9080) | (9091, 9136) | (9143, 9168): -0.02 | 9.06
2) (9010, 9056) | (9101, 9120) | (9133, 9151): -0.02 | 9.08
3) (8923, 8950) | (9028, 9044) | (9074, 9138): 0.00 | 9.29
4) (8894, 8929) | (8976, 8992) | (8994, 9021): -0.03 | 9.13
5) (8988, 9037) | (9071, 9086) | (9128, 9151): 0.01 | 9.14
